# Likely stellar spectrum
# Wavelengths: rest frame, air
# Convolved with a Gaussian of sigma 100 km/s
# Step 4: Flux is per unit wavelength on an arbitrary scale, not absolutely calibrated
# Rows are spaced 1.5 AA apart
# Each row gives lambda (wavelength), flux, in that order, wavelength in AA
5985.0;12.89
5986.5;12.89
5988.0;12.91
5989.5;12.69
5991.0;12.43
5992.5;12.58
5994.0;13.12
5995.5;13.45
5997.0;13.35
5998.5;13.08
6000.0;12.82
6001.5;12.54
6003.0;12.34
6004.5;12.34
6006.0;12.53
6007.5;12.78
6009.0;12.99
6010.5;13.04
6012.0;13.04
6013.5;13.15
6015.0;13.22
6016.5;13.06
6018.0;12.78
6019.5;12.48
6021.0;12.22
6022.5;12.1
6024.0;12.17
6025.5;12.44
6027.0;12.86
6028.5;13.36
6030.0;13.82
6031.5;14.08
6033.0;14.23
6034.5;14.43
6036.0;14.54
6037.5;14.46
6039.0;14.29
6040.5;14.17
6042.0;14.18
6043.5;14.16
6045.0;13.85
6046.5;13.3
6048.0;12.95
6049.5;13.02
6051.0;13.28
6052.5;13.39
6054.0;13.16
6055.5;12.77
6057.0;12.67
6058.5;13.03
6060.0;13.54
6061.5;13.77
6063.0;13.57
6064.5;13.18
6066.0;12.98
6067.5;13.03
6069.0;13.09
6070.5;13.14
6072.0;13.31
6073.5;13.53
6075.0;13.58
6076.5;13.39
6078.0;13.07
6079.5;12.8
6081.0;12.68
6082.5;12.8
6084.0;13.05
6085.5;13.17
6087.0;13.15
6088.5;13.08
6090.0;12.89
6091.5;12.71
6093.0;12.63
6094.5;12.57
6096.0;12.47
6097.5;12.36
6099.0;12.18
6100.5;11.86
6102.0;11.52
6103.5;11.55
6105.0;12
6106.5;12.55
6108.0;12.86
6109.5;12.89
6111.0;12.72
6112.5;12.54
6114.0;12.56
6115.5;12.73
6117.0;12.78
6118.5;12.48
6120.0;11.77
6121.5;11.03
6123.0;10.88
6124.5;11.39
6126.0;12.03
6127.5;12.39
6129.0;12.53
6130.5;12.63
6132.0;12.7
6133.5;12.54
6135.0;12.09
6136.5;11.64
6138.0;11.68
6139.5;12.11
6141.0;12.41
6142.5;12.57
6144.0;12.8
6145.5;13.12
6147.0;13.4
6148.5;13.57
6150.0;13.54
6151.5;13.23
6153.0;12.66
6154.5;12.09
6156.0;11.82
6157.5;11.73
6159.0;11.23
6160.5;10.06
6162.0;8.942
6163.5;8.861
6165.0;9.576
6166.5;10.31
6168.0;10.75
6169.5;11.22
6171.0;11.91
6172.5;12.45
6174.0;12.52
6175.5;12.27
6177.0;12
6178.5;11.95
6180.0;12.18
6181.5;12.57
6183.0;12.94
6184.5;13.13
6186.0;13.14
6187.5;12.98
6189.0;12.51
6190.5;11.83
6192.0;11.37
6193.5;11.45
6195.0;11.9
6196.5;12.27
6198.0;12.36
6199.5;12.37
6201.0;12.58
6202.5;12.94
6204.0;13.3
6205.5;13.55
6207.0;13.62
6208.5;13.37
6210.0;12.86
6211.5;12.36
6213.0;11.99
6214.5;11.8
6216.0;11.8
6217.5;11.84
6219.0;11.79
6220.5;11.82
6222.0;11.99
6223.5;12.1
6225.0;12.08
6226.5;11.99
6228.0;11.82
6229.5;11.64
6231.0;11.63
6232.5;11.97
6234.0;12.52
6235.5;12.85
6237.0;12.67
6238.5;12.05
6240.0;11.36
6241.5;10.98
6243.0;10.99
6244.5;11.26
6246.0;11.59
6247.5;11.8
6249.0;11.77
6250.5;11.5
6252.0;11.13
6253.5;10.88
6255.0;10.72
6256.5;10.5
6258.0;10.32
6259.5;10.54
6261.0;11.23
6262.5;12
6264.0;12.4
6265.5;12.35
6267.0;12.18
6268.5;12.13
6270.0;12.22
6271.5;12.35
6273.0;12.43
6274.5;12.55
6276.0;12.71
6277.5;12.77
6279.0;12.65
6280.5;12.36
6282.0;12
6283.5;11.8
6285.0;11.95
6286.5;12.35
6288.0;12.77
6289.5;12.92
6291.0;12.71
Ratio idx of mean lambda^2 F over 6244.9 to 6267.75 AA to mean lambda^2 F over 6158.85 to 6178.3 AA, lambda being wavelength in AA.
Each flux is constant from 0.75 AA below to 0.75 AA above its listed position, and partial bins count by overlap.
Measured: 1.07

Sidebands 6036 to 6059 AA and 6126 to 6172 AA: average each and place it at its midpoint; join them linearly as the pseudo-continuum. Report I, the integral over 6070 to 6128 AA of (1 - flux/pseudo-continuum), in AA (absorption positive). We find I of 0.8 AA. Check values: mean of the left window 13.6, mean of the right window 11.9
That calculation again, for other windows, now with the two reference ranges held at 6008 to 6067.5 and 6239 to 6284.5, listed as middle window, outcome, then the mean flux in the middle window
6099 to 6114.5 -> 0.6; 12.3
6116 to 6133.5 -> 0.8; 12.1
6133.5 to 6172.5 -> 2.3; 11.8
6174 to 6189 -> -0.3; 12.6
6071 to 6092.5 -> -0.1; 13.1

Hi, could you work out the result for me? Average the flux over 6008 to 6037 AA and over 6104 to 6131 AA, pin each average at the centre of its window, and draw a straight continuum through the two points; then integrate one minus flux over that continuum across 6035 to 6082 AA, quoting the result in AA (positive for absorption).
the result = -2.18 AA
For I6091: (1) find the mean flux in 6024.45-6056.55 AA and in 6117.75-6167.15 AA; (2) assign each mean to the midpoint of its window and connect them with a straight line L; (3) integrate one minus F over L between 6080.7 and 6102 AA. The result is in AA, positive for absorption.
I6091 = 0.2 AA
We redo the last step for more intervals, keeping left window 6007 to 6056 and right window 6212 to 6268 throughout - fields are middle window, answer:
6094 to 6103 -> 0.47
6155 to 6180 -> 2.26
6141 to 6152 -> -0.62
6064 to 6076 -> -0.19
